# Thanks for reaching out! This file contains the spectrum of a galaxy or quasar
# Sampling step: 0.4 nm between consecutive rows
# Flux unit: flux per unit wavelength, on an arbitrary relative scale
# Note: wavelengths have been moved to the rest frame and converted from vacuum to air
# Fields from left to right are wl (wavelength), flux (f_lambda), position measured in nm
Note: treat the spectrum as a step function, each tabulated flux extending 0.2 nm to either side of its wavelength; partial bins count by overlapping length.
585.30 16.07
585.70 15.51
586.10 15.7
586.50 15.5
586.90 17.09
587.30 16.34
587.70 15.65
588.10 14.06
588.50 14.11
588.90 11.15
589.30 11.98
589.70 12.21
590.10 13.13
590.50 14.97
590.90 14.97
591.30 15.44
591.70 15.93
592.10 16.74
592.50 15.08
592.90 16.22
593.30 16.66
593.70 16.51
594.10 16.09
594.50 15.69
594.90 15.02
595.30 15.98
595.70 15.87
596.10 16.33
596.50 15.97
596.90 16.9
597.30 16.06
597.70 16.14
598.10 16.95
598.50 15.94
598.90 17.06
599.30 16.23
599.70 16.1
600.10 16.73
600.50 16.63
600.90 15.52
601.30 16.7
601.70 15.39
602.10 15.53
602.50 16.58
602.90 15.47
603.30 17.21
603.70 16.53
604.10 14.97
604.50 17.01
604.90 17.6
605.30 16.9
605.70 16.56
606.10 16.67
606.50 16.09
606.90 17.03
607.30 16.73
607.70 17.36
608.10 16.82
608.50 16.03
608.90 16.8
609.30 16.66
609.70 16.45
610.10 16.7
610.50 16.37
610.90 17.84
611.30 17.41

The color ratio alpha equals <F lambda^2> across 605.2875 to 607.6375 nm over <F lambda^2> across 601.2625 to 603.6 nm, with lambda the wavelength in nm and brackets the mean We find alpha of 1.05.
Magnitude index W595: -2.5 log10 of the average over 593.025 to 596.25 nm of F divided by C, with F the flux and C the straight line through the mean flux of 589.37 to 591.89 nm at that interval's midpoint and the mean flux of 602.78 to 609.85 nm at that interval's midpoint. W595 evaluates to -0.08 mag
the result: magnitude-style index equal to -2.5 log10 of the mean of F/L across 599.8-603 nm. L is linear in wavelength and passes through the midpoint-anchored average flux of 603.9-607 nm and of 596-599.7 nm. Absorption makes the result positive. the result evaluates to 0.03 mag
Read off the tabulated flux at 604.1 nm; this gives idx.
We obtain 14.97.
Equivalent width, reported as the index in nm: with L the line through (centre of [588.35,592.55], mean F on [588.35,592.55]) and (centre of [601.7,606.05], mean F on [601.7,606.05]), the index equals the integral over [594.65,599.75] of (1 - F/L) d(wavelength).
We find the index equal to -0.31 nm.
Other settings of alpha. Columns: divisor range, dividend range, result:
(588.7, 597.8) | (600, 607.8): 1.12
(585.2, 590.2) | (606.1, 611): 1.24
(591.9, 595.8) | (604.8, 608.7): 1.09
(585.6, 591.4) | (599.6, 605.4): 1.18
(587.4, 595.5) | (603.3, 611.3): 1.18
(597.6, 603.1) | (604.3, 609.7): 1.06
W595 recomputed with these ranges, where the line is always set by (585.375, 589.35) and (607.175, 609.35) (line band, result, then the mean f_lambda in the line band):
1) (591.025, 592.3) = -0.05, 16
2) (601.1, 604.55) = 0.01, 16.1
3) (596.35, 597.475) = -0.04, 16.3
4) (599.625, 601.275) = -0.02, 16.3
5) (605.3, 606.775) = 0.00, 16.5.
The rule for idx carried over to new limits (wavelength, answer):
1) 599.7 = 16.1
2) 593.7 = 16.51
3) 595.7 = 15.87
